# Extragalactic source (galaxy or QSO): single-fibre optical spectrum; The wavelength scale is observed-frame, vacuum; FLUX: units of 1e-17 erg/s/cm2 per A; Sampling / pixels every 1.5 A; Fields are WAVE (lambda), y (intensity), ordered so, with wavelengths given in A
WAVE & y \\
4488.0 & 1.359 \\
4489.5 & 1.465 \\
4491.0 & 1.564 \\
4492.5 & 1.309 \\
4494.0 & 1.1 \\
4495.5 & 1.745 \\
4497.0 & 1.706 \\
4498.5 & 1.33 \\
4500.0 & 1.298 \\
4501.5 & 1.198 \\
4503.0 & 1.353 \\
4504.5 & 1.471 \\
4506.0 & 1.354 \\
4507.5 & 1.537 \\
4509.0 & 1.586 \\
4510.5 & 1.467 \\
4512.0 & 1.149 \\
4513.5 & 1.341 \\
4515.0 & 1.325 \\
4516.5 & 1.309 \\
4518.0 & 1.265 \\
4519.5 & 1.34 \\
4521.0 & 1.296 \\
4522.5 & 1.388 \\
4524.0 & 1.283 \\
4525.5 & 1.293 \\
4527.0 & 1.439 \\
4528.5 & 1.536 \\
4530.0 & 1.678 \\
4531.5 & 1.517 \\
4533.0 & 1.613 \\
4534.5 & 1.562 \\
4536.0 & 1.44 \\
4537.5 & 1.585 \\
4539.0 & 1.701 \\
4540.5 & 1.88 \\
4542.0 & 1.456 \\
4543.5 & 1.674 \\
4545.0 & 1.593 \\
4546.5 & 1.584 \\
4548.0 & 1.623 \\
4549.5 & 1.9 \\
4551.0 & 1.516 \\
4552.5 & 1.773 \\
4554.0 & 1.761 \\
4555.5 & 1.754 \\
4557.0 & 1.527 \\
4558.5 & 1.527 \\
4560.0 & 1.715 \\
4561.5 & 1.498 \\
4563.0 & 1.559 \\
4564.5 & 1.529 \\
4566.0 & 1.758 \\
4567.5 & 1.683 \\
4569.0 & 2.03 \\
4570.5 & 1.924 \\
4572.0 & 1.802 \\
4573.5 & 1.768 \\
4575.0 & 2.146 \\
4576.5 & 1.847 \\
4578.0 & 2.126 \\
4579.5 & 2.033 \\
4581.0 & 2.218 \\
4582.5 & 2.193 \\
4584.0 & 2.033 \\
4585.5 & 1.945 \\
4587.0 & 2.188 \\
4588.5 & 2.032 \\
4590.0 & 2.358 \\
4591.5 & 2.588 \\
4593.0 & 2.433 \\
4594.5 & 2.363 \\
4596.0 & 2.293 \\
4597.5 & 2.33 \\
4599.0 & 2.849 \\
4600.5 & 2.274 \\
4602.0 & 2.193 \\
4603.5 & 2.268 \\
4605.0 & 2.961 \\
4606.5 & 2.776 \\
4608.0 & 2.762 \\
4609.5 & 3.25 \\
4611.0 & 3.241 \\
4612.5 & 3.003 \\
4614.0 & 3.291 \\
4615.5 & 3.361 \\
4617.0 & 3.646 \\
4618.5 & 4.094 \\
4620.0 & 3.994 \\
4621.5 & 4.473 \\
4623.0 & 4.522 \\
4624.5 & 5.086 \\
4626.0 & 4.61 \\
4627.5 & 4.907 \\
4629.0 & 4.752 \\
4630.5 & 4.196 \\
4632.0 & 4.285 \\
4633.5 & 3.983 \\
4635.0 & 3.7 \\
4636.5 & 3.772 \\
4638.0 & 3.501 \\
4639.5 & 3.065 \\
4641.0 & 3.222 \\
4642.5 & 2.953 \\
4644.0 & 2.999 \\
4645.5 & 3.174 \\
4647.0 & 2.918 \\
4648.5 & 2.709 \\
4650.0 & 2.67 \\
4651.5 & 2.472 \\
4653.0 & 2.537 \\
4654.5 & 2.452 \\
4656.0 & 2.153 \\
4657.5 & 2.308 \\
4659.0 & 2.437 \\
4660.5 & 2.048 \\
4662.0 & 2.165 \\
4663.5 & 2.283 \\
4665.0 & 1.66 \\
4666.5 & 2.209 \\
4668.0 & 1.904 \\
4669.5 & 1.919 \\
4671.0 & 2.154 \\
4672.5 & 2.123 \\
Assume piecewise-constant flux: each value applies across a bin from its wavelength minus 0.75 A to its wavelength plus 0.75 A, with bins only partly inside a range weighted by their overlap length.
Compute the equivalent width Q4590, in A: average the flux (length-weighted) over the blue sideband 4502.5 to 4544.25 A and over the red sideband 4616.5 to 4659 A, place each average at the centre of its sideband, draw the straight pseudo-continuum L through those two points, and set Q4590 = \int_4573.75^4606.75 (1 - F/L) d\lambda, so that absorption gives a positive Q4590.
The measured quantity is 4.83 A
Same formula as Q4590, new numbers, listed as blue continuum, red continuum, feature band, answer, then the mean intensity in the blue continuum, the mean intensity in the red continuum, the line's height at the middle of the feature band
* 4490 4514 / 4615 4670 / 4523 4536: 2.1 A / 1.41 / 3.23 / 1.76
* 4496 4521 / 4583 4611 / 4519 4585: 7.6 A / 1.38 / 2.46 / 1.91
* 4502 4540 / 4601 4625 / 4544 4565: 5.0 A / 1.43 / 3.4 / 2.15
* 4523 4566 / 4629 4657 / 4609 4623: -4.5 A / 1.59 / 3.19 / 2.75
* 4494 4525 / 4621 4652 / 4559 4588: 7.6 A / 1.38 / 3.72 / 2.56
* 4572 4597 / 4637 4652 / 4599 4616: -2.5 A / 2.15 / 2.99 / 2.47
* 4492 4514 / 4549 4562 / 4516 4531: 1.2 A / 1.4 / 1.66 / 1.5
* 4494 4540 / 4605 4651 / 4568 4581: 3.0 A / 1.43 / 3.61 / 2.56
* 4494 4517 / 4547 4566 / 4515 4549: 0.6 A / 1.4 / 1.64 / 1.53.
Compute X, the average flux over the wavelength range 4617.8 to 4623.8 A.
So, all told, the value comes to 4.28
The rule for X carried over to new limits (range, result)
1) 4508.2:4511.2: 1.53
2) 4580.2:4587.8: 2.11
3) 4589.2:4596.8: 2.4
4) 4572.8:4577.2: 1.92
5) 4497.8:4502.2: 1.28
